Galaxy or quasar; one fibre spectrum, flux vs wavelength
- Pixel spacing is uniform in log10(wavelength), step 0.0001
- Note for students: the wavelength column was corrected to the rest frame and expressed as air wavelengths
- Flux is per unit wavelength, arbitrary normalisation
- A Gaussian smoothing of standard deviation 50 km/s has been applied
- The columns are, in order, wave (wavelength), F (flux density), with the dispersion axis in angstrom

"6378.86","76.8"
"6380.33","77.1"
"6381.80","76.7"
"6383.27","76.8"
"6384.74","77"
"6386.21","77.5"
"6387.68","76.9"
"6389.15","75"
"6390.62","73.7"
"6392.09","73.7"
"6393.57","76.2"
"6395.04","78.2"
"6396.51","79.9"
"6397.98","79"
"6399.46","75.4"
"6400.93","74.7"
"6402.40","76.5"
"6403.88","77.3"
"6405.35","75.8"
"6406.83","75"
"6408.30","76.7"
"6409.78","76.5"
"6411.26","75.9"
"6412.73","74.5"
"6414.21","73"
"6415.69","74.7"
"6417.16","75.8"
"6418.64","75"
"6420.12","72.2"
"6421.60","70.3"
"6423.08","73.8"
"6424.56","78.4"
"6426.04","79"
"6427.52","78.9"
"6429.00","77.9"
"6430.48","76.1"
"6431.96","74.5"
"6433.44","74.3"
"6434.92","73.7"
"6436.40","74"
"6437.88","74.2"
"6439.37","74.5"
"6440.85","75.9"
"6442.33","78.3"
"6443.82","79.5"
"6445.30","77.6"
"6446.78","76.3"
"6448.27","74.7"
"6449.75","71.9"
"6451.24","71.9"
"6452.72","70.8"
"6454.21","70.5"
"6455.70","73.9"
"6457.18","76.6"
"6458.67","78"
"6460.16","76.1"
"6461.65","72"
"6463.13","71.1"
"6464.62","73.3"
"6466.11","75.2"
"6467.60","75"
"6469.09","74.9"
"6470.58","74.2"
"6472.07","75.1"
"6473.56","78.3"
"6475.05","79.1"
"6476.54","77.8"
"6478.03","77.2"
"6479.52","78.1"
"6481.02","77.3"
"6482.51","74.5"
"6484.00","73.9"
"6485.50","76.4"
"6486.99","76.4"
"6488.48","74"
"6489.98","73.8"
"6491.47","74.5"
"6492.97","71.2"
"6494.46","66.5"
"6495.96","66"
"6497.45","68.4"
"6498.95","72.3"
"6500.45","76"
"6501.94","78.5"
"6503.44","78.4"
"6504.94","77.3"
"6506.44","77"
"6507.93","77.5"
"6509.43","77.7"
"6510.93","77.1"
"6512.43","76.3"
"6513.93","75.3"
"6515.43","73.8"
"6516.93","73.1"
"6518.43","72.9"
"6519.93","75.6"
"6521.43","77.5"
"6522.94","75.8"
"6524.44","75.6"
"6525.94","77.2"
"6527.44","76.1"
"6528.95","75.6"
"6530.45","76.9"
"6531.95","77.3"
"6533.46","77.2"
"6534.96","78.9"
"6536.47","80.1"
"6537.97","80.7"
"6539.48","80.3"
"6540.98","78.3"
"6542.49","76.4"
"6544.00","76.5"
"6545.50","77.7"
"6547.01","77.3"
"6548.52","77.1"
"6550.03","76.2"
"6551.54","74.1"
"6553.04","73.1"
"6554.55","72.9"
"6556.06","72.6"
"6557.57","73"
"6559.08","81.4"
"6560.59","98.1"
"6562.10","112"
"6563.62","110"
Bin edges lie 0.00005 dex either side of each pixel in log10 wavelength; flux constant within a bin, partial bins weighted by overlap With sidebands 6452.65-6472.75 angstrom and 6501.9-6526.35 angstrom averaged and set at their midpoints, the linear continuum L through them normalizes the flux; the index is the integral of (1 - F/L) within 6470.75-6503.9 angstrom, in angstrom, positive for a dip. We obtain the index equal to 0.2 angstrom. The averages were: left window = 74.1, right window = 76.2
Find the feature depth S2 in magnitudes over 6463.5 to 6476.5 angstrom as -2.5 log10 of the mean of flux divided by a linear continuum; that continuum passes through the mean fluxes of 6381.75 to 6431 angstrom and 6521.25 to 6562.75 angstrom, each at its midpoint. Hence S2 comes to 0.02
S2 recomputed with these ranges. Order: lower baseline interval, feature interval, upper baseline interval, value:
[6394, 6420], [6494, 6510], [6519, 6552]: 0.038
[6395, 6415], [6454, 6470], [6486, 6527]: 0.015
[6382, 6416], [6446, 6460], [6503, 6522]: 0.031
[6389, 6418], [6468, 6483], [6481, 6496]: -0.043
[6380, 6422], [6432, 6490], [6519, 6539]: 0.019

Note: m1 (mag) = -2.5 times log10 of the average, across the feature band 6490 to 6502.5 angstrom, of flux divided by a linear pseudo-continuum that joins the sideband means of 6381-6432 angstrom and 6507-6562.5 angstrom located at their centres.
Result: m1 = 0.08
